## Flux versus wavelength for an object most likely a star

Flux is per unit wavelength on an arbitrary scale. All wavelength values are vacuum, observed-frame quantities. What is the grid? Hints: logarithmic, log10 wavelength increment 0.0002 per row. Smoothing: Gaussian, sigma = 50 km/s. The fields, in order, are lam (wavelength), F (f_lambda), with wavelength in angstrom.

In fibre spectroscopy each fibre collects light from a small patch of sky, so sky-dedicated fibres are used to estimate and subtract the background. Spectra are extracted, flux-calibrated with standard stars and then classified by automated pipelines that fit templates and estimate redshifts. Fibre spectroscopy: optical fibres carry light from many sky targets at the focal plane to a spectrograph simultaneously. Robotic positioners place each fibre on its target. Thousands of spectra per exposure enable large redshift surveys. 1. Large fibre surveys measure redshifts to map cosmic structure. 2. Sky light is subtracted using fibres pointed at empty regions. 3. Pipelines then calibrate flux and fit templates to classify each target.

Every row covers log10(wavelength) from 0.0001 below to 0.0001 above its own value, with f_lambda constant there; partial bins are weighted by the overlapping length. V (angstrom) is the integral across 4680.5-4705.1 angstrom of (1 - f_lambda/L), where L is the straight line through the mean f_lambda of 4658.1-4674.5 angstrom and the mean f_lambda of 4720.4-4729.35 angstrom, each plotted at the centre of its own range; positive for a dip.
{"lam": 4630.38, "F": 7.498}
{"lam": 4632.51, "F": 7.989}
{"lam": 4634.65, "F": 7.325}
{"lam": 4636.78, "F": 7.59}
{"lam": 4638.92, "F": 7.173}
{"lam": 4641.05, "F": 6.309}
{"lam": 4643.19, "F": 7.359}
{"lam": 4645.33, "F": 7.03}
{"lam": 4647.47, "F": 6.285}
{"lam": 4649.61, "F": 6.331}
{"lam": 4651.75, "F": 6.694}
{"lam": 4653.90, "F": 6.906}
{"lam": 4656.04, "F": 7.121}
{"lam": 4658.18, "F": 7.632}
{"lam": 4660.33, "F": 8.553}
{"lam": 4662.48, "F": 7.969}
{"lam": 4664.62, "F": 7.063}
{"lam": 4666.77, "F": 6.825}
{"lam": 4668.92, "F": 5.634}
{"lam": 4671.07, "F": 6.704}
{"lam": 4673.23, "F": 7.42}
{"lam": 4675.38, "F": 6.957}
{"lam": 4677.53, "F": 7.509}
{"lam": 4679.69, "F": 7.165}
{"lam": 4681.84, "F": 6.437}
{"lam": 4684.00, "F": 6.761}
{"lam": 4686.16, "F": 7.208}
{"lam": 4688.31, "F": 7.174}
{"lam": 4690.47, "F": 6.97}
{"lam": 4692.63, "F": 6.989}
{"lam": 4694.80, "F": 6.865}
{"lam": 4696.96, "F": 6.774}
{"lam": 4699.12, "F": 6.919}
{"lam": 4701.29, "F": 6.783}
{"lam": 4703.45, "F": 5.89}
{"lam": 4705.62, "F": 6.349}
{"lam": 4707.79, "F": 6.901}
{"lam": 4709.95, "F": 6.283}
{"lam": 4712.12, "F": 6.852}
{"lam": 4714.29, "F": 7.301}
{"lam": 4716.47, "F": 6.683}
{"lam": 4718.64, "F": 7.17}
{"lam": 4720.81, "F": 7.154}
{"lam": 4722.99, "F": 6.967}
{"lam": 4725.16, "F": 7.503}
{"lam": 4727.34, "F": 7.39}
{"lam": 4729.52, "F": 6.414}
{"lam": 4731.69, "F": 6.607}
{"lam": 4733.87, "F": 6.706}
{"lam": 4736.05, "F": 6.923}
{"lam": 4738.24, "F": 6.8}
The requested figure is 1.3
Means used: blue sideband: 7.19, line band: 6.79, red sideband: 7.17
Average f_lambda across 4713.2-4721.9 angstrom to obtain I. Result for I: 7.07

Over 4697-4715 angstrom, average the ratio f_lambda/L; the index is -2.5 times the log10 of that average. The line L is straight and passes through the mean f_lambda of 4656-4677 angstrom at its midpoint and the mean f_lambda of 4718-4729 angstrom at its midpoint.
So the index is 0.08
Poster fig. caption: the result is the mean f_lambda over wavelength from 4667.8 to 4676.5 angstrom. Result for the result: 6.68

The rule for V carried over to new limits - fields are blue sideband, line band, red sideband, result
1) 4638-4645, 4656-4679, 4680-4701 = -1.0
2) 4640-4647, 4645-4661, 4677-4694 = -0.4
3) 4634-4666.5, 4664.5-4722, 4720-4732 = 2.0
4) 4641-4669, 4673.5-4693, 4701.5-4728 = -0.2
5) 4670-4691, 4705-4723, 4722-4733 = 0.3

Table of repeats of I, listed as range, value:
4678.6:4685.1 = 6.78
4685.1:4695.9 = 7.04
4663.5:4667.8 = 6.97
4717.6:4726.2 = 7.2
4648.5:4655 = 6.64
